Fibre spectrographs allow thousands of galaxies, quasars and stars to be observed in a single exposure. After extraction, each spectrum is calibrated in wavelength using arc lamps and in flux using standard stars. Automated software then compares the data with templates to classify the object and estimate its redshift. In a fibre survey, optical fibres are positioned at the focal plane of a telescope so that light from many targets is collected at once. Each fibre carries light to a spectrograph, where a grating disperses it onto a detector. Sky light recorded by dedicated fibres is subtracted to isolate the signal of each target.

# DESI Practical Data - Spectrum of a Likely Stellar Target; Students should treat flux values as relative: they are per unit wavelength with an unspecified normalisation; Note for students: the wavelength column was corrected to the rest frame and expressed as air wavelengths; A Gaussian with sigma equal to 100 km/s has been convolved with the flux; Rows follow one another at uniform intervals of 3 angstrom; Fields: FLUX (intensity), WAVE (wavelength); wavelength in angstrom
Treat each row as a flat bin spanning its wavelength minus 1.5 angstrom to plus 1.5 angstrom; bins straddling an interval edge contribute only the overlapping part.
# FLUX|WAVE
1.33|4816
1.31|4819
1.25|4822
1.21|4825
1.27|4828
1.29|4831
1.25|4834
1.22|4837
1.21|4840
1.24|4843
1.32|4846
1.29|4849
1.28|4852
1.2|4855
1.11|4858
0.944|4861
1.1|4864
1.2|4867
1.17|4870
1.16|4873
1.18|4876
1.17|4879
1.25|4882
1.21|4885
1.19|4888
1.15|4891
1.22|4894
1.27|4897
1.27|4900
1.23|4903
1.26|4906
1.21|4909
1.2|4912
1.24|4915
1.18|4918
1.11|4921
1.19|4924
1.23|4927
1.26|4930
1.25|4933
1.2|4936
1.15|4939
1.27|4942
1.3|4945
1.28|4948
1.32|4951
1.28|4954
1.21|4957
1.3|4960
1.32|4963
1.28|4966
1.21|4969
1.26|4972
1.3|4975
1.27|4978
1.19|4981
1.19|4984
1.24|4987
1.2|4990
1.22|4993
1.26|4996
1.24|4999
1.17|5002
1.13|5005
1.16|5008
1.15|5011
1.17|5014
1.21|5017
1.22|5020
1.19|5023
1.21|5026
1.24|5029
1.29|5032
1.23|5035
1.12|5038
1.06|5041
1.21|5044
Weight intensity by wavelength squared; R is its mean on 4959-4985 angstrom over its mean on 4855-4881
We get 1.2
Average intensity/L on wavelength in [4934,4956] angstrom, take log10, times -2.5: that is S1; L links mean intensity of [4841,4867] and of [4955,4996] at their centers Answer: -0.02 mag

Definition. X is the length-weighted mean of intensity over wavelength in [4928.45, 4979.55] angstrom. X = 1.26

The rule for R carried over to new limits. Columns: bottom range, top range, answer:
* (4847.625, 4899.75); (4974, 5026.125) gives 1.07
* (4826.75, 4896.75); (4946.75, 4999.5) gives 1.09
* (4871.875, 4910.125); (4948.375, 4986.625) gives 1.07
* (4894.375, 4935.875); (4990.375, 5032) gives 1.02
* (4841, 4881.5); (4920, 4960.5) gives 1.08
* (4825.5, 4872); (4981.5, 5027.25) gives 1.06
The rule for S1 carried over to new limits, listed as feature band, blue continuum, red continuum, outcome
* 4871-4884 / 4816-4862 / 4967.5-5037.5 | 0.03 mag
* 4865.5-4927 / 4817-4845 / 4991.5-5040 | 0.03 mag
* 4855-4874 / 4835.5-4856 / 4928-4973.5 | 0.12 mag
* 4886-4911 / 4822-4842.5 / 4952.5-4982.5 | 0.02 mag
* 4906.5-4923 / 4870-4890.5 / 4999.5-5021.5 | -0.01 mag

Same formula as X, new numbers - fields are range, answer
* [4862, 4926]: 1.2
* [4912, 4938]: 1.21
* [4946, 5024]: 1.23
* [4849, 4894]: 1.17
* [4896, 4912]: 1.24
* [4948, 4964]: 1.28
